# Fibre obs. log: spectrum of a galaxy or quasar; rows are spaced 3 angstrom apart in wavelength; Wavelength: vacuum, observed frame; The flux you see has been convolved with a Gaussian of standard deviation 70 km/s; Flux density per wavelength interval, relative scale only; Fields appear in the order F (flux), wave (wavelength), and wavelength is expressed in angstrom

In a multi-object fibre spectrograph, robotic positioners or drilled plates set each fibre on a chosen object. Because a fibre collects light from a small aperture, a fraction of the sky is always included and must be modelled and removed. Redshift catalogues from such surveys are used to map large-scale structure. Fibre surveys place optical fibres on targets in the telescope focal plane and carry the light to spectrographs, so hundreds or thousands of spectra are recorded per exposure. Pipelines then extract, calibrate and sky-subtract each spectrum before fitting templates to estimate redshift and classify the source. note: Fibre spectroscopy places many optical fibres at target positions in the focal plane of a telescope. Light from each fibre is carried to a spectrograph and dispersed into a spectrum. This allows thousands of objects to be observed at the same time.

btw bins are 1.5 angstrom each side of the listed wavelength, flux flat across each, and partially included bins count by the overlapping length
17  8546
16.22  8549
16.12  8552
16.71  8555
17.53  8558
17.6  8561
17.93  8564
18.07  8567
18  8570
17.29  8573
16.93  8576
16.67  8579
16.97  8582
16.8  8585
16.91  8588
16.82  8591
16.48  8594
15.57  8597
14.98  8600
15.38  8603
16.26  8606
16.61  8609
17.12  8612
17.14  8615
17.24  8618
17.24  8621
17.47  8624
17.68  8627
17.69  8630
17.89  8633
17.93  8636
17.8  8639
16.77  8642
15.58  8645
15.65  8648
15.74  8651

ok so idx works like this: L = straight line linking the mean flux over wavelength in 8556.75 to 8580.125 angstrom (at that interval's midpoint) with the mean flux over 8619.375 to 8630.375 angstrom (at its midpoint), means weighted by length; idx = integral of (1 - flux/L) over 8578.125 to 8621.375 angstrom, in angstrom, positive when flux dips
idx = 2.4 angstrom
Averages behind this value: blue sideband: 17.5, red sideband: 17.5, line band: 16.5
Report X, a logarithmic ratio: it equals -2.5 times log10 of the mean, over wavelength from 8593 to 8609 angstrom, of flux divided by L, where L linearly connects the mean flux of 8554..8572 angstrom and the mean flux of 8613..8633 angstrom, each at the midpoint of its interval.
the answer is 0.11 mag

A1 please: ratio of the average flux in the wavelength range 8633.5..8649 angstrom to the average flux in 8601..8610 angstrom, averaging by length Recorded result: 1.05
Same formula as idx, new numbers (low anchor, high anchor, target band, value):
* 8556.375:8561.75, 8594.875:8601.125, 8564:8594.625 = -1.34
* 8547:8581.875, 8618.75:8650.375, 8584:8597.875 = 0.49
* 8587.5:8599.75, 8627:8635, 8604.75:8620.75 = 0.12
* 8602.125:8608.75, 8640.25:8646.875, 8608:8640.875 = -2.72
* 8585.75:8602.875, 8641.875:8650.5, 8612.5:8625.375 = -1.02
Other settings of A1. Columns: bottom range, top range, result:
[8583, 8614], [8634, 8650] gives 1.03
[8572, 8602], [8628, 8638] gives 1.08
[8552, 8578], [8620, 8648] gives 0.99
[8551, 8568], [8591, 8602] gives 0.91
